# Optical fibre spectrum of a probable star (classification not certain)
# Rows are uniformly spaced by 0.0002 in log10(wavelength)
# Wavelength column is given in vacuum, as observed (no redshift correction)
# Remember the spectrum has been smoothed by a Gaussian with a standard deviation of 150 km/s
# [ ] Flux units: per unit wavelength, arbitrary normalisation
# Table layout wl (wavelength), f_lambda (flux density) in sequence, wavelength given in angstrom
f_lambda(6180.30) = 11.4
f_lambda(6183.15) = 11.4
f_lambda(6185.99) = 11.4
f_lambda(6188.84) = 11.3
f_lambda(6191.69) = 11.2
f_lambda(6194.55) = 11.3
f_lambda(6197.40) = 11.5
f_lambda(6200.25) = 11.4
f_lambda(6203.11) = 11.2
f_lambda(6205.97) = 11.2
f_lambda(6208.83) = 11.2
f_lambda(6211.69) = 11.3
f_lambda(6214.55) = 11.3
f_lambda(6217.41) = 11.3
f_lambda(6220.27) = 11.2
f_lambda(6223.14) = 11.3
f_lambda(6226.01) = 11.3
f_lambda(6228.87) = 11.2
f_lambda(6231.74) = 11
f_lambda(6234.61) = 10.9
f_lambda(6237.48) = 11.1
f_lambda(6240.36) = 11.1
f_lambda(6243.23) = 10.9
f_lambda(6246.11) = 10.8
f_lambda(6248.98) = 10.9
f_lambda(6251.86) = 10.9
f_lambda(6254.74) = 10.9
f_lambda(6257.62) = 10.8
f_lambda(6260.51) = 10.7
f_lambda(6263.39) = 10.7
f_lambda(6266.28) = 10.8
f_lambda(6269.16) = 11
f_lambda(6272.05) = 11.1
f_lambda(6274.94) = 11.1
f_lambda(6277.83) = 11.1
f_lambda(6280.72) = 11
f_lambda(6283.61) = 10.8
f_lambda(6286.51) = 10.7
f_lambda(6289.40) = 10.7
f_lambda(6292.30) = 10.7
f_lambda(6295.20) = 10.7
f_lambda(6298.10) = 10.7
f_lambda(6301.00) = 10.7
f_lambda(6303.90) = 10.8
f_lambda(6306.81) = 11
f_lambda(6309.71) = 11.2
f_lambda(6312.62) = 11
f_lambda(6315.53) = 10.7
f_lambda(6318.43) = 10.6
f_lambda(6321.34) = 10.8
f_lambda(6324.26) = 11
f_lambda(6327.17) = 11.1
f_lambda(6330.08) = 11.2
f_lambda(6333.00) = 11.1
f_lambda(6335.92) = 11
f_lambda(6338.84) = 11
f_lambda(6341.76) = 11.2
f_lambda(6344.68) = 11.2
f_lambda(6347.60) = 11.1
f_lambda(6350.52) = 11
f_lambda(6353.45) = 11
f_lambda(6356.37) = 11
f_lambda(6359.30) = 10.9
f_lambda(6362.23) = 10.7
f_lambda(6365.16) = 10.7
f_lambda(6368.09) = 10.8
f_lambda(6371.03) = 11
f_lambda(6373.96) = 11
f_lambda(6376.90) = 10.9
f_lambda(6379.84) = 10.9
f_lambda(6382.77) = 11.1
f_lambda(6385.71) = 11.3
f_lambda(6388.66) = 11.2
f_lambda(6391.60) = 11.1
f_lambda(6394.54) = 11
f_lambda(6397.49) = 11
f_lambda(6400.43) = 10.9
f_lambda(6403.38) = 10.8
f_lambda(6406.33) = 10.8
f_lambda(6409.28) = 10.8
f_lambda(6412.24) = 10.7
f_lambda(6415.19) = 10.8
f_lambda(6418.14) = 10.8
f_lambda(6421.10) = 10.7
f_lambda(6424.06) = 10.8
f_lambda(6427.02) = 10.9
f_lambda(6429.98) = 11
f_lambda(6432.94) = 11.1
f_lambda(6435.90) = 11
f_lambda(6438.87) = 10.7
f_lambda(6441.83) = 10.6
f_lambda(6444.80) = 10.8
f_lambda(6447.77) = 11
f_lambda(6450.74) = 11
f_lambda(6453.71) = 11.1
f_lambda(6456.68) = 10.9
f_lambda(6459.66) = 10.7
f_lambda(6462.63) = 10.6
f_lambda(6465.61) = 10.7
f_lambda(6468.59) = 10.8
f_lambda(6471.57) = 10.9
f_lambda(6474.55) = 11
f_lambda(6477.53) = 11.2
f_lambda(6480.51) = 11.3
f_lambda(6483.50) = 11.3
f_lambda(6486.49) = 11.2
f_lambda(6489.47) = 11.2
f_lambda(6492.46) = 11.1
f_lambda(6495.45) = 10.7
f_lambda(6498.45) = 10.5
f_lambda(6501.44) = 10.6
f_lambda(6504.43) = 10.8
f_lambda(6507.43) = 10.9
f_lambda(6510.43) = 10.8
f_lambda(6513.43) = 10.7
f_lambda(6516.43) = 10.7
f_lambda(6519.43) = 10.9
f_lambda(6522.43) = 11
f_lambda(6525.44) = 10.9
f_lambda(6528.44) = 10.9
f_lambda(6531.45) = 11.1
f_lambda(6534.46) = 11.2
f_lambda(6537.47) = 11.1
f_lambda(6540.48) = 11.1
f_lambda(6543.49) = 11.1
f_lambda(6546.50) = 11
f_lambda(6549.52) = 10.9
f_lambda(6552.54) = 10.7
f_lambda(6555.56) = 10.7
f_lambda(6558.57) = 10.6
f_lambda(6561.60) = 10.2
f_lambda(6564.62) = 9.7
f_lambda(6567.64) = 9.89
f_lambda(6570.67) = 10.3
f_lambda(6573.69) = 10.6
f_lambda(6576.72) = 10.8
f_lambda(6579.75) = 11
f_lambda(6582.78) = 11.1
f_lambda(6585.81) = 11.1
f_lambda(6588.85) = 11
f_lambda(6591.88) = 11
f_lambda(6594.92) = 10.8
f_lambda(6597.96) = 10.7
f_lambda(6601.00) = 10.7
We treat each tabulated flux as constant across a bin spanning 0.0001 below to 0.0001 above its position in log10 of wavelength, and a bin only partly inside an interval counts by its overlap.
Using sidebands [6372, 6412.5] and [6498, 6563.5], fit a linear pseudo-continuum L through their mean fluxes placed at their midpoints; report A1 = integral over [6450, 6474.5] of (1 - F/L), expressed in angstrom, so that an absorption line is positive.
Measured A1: 0.14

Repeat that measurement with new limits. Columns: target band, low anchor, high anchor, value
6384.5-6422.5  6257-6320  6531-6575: -0.5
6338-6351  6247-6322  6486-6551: -0.3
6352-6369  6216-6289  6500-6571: 0.1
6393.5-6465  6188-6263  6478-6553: 1.0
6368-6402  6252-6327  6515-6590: -0.6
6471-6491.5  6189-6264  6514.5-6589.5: -0.6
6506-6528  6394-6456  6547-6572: -0.6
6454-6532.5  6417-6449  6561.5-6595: -1.0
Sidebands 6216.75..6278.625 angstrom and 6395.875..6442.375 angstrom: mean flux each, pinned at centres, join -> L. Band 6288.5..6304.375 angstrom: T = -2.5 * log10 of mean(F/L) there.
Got 0.02 mag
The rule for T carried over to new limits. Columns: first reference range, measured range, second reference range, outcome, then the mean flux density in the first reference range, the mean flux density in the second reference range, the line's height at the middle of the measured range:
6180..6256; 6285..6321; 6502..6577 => 0.027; 11.2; 10.7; 11.1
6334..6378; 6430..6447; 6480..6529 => 0.007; 11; 10.9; 10.9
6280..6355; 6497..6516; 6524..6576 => 0.003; 10.9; 10.7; 10.7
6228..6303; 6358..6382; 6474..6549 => 0.005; 10.9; 11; 10.9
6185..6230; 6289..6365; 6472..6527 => 0.021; 11.3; 10.9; 11.1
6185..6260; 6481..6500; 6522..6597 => -0.015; 11.1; 10.8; 10.9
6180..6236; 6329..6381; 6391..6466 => 0.001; 11.3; 10.9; 11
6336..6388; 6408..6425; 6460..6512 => 0.019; 11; 10.9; 11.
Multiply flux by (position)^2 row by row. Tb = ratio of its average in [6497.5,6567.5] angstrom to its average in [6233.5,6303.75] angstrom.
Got 1.08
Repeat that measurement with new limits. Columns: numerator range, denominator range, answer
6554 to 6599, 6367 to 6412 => 1.03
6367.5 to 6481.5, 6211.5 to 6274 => 1.05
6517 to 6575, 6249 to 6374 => 1.06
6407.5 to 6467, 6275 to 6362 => 1.03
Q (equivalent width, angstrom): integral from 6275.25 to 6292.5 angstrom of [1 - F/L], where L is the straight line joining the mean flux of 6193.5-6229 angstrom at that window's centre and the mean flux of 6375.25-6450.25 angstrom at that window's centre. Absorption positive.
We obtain 0.5 angstrom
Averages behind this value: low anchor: 11.3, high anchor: 10.9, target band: 10.9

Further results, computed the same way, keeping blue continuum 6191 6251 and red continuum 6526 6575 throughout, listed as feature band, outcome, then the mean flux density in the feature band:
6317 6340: 0.1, 11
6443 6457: -0.1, 11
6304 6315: 0.0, 11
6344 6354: -0.1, 11.1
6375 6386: -0.1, 11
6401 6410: 0.1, 10.8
